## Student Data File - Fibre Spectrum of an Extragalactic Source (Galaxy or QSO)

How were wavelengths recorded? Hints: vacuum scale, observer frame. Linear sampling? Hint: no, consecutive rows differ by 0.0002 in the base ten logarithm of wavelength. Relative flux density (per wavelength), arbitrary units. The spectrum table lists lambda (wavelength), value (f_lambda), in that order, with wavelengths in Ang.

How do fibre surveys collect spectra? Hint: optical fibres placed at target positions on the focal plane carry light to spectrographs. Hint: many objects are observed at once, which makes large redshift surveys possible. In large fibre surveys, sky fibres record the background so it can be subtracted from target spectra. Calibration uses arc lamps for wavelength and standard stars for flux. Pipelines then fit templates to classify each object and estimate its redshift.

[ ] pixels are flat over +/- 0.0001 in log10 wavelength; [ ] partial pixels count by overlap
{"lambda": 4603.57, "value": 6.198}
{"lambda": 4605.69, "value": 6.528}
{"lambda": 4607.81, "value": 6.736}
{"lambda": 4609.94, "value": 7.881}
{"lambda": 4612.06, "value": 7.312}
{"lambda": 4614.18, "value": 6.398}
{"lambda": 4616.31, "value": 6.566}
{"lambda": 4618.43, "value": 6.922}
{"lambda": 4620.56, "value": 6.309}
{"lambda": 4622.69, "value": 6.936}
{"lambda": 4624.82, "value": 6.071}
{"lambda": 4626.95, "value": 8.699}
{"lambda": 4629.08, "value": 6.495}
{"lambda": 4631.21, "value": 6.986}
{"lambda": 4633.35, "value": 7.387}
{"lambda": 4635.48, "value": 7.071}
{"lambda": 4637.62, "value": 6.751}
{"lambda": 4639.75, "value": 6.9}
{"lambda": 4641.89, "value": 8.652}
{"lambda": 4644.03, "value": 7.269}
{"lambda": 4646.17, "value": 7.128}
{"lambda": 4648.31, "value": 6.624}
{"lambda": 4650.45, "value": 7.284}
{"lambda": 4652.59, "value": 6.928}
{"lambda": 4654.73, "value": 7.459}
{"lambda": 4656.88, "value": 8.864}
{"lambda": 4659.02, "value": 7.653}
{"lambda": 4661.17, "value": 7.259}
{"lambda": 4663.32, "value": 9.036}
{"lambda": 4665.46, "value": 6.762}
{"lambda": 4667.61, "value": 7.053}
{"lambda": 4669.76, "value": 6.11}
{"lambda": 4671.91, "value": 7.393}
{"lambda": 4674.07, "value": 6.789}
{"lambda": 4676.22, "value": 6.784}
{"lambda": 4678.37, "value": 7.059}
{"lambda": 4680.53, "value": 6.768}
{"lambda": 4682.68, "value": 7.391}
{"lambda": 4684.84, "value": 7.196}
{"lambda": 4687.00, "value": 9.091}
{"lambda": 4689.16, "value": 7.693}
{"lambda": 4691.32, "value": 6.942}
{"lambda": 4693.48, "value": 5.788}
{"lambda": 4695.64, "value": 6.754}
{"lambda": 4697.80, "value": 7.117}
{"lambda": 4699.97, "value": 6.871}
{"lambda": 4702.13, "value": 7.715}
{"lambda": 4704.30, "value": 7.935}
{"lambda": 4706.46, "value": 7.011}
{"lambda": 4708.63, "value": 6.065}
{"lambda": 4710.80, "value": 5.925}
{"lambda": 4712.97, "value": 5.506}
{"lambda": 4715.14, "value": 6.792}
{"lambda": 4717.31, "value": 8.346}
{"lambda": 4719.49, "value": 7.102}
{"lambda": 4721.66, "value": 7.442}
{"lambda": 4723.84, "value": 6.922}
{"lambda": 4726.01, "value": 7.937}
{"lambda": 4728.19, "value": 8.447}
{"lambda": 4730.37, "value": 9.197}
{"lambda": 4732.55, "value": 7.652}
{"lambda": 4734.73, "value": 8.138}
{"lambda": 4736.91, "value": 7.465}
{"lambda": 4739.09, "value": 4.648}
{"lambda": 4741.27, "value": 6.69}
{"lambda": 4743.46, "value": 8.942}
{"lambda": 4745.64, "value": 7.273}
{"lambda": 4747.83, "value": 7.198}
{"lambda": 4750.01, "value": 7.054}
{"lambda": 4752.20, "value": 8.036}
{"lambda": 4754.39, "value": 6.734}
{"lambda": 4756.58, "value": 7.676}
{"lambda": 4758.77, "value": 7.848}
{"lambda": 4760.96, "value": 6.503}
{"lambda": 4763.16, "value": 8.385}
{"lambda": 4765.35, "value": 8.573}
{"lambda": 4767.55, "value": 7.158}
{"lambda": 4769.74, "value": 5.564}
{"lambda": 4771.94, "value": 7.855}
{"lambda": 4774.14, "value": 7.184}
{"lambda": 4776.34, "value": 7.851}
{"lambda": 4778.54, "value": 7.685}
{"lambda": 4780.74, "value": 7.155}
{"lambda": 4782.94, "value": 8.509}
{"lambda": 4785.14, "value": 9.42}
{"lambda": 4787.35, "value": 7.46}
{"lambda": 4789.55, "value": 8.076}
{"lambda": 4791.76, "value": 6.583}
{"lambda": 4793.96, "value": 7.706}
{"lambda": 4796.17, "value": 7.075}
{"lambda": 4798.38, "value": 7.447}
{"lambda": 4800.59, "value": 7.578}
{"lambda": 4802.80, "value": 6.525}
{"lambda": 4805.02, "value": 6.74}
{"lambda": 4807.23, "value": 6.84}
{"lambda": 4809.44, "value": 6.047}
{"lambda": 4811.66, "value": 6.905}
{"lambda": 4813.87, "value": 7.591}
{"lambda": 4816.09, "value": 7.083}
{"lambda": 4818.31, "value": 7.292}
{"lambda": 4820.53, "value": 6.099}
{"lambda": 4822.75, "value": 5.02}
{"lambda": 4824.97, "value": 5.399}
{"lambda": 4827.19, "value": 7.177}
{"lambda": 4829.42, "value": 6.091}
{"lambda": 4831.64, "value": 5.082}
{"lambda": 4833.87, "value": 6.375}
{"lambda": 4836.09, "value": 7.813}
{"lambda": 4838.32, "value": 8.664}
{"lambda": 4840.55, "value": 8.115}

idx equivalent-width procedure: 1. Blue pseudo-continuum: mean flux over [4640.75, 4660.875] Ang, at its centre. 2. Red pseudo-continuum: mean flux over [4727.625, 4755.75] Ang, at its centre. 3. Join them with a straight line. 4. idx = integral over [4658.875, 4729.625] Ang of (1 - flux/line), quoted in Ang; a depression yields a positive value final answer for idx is 3.1 Ang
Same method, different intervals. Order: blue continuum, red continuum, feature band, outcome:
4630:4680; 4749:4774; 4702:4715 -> 1.2 Ang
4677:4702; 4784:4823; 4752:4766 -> -0.9 Ang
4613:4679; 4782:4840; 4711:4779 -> -3.0 Ang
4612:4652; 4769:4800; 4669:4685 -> 0.6 Ang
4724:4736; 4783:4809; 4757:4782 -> 0.9 Ang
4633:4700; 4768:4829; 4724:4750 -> -1.4 Ang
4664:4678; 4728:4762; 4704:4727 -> 0.8 Ang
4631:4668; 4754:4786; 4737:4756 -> 1.2 Ang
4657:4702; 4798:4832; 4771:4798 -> -4.0 Ang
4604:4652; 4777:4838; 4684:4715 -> 0.3 Ang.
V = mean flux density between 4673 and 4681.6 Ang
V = 6.85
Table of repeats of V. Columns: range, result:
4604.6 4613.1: 7.11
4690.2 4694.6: 6.38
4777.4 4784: 7.78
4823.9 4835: 6.03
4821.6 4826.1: 5.23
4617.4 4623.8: 6.71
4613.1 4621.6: 6.55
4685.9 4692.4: 7.9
